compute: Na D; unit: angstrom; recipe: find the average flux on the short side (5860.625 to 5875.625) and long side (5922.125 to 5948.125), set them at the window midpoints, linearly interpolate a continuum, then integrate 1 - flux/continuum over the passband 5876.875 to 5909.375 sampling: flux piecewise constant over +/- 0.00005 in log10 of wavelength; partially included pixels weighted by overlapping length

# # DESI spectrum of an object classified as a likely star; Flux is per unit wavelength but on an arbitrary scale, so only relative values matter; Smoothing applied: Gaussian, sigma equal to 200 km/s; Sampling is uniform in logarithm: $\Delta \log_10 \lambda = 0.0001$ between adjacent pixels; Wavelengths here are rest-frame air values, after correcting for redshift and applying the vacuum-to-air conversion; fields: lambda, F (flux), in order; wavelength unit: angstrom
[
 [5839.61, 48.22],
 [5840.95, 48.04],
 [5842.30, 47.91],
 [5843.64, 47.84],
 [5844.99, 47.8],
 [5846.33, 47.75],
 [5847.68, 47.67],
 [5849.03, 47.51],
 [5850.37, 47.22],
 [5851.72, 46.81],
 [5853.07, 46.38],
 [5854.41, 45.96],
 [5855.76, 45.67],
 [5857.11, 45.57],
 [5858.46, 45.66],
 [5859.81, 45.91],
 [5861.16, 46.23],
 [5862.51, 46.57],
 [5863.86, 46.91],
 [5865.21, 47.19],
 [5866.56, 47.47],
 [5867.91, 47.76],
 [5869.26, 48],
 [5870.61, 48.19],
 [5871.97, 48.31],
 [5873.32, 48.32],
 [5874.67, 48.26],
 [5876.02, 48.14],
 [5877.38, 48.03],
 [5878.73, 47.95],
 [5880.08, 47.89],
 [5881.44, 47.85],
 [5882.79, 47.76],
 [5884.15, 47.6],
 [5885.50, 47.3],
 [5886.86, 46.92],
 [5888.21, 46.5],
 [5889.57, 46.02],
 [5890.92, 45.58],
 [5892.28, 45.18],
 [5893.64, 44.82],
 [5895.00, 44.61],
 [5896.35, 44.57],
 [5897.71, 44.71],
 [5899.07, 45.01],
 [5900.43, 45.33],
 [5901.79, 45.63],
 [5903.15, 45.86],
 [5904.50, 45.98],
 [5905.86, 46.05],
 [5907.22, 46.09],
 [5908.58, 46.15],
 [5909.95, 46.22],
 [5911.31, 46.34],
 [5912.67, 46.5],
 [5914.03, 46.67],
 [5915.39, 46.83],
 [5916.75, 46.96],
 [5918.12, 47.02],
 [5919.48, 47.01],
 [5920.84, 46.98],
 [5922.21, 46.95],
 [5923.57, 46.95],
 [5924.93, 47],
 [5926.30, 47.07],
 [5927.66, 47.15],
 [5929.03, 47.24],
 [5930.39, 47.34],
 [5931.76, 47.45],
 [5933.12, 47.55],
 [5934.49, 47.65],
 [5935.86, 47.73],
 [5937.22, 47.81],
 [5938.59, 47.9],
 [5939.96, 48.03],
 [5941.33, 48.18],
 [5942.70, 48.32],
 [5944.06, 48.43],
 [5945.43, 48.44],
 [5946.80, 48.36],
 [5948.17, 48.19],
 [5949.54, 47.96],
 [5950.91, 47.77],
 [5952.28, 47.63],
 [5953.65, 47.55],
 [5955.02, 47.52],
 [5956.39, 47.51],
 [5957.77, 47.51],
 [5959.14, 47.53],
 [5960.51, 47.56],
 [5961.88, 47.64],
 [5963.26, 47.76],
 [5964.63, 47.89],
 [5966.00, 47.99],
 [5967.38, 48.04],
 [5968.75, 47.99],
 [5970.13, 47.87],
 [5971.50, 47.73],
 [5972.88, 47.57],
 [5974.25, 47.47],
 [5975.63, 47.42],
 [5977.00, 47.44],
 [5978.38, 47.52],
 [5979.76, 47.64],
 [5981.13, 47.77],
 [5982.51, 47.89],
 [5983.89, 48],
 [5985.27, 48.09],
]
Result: 1.0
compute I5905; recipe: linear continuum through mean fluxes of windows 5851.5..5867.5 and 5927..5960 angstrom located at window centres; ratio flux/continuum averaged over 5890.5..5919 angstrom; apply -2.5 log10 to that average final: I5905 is 0.03 mag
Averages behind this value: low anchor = 46.4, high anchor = 47.8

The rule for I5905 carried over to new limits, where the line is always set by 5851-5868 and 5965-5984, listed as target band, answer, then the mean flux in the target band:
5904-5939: 0.00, 46.9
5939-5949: -0.02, 48.3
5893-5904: 0.04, 45.1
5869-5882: -0.03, 48.1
